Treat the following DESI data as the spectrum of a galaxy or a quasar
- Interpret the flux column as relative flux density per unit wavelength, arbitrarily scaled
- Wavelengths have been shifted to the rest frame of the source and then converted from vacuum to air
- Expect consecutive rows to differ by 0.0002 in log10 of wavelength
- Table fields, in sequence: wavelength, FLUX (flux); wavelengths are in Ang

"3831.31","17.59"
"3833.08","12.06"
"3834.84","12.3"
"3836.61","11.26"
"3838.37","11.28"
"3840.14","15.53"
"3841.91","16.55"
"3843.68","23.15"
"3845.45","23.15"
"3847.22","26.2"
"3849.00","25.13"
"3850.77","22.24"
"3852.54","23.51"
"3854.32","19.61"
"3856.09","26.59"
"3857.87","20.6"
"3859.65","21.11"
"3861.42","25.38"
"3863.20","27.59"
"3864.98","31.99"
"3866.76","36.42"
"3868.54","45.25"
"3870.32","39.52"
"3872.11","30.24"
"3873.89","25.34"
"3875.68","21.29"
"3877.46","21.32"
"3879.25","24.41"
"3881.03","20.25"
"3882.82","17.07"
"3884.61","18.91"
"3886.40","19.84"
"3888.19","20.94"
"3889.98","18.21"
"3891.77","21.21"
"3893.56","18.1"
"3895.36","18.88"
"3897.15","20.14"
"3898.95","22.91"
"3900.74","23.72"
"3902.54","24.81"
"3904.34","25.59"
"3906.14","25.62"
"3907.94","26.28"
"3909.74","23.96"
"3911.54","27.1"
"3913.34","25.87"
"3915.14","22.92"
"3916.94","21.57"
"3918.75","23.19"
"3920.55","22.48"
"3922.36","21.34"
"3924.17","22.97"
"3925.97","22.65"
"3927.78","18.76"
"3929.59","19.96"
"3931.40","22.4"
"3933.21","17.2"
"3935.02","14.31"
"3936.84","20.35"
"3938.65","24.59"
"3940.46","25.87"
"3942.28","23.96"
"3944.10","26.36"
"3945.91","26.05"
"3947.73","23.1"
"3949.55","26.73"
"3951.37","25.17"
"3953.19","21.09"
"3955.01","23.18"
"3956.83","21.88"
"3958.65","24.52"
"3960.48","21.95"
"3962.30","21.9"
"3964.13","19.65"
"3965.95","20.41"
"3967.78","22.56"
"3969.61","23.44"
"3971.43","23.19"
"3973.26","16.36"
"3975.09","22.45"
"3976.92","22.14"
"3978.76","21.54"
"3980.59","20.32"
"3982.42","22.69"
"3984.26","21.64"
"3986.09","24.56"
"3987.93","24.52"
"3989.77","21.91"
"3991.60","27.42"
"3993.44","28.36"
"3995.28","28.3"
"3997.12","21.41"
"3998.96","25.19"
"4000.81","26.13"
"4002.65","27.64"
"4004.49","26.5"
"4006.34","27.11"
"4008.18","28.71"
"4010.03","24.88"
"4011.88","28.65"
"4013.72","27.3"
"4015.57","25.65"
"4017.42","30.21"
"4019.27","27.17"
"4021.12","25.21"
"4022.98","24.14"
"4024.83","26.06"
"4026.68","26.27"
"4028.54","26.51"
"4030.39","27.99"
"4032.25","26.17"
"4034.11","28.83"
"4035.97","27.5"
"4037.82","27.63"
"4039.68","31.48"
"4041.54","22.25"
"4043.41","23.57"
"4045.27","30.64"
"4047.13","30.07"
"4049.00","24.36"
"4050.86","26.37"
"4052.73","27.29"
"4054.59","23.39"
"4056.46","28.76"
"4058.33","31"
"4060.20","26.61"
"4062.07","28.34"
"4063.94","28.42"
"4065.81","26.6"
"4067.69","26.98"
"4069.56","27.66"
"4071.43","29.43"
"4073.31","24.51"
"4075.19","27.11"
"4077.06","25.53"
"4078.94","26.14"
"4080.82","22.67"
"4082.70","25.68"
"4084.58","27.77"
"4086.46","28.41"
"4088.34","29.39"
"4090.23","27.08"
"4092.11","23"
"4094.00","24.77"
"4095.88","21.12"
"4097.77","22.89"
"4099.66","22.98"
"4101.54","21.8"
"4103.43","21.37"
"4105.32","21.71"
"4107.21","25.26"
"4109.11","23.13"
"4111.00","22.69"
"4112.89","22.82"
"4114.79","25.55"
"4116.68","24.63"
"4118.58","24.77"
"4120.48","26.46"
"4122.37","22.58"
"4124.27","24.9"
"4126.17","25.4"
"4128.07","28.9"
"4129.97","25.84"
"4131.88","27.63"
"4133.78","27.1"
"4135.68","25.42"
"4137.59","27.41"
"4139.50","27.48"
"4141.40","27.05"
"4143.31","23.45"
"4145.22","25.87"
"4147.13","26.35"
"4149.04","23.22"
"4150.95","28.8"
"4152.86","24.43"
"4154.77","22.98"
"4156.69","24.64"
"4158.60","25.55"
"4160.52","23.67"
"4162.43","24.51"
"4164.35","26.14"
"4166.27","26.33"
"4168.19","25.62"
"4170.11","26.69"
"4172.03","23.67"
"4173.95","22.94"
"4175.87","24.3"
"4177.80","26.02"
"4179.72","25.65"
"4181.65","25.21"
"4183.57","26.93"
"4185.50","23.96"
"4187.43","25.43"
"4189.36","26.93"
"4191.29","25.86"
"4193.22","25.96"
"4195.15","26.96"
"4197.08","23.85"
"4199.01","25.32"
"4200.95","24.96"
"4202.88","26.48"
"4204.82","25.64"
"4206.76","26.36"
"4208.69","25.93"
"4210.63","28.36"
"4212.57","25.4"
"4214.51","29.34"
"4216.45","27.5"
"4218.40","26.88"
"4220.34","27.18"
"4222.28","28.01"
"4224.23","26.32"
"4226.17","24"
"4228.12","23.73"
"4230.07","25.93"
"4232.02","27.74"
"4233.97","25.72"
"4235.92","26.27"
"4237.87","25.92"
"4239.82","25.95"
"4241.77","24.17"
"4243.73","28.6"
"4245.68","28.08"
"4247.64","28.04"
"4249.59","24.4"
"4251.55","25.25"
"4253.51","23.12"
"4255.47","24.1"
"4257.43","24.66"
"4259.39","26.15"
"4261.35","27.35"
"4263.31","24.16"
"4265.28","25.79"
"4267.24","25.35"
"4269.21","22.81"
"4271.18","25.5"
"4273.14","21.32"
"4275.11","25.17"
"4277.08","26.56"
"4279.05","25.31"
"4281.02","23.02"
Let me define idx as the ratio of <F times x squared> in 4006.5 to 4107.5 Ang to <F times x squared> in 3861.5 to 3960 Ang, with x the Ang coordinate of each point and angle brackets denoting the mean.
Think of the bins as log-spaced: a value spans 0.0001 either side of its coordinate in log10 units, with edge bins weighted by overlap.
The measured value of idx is 1.19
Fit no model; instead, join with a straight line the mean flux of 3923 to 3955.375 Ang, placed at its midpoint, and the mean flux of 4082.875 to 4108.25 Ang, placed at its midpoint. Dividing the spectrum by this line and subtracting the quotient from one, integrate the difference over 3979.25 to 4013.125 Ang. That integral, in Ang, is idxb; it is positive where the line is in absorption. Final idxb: -3.1 Ang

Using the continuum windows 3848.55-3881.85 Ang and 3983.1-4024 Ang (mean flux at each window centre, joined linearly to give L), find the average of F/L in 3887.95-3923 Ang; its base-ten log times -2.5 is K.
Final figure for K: 0.17 mag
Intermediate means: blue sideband 26.8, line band 22.8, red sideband 26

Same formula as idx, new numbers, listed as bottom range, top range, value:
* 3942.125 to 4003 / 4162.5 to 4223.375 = 1.24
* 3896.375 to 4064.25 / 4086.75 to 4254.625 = 1.14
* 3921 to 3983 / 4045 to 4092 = 1.30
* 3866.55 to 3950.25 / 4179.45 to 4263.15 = 1.29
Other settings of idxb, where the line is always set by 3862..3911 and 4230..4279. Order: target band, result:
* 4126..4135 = -0.6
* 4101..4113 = 1.2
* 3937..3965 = 1.4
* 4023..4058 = -2.6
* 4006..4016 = -0.8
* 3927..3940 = 2.6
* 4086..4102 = 0.4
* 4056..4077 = -2.1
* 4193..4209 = -0.2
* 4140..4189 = 0.2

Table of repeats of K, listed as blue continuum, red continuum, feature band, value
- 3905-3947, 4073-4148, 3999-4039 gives -0.13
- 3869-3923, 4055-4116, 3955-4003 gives 0.05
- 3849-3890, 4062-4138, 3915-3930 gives 0.16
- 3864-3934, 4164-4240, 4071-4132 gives 0.02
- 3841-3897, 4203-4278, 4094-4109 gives 0.12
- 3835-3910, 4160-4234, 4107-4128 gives 0.03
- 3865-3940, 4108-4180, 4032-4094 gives -0.10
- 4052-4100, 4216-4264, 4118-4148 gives 0.01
